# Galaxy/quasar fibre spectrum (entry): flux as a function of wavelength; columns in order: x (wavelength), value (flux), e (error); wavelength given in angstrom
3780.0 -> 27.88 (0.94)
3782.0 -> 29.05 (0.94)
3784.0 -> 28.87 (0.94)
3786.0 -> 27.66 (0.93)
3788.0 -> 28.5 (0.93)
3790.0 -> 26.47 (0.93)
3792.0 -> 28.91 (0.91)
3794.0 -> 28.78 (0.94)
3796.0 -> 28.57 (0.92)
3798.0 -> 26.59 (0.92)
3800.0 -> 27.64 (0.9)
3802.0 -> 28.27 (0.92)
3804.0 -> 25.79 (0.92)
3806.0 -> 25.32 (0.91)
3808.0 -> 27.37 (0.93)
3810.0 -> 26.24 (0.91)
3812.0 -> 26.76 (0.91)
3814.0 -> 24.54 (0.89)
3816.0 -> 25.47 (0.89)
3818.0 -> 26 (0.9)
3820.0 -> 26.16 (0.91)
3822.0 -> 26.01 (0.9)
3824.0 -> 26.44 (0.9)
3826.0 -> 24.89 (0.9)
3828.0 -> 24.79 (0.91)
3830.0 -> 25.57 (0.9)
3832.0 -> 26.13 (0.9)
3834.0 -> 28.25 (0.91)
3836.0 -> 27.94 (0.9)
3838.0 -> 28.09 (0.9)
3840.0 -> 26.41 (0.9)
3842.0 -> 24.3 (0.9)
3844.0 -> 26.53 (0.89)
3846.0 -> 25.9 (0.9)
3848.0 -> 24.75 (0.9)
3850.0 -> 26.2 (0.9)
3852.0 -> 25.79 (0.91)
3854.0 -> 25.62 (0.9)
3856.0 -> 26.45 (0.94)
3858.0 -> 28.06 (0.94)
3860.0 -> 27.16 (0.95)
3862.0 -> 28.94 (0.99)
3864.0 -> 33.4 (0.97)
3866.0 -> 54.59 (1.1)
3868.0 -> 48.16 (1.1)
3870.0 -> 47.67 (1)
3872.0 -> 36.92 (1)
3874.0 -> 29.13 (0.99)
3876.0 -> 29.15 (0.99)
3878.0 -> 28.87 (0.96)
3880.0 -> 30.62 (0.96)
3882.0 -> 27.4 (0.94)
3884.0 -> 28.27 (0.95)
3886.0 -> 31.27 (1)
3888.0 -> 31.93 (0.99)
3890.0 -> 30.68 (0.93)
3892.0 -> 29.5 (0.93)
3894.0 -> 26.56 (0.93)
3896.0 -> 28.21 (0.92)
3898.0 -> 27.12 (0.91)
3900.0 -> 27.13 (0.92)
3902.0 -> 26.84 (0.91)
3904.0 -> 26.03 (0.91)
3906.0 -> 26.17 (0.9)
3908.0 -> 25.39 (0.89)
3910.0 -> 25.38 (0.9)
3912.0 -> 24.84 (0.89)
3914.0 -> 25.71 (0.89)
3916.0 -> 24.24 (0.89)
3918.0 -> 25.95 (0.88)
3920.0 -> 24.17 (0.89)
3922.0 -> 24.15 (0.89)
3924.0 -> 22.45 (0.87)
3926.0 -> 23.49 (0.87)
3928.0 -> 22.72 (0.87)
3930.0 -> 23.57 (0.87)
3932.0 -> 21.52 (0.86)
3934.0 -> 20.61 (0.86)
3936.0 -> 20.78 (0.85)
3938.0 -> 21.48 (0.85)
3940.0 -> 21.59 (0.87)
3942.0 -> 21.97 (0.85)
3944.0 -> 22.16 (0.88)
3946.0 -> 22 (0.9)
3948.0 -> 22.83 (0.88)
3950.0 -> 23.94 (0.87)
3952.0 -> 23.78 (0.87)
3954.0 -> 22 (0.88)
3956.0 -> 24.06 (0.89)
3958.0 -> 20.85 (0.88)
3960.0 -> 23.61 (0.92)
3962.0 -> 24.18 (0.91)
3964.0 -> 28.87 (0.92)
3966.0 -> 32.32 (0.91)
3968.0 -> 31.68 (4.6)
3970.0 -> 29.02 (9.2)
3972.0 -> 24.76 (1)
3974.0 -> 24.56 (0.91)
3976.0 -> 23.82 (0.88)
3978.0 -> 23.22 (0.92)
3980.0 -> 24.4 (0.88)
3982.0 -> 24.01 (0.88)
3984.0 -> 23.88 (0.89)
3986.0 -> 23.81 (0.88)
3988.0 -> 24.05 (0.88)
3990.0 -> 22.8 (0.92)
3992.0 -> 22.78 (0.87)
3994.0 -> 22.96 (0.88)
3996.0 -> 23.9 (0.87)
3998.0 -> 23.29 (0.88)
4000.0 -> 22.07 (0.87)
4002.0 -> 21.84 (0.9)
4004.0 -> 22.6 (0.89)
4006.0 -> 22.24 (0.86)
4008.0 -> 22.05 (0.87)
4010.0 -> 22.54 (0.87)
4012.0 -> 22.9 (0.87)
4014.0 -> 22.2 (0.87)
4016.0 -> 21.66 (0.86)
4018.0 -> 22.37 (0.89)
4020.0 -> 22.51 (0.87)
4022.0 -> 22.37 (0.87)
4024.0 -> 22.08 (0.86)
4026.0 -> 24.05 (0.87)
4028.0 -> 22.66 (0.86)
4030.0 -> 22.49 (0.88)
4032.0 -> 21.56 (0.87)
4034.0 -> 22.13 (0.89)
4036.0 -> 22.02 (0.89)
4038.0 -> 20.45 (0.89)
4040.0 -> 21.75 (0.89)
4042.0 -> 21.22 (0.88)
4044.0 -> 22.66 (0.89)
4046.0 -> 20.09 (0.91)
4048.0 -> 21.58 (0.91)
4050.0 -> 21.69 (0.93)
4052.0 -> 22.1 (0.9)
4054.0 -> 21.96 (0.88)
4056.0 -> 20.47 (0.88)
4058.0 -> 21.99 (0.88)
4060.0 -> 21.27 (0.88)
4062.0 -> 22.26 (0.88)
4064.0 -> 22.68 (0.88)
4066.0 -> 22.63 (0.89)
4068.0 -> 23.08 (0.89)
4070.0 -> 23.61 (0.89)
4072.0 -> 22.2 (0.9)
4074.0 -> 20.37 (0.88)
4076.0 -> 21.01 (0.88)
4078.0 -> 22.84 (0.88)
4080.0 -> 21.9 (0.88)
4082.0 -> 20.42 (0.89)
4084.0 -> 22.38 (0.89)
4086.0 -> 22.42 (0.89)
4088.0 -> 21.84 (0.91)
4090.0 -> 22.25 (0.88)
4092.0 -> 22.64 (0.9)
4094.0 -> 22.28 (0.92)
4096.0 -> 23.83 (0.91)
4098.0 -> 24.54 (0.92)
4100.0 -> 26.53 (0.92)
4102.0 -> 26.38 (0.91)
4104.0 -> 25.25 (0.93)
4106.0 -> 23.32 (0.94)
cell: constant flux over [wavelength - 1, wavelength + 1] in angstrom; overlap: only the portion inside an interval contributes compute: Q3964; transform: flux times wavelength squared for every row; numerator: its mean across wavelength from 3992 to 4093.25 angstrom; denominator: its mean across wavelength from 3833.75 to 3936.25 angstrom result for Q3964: 0.85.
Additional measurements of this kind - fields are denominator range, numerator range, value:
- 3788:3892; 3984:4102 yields 0.86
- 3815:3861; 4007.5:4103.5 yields 0.95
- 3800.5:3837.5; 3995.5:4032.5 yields 0.95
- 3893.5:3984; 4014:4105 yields 0.97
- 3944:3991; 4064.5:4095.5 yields 0.95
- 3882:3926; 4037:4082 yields 0.88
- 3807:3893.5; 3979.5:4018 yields 0.85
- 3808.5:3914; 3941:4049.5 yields 0.87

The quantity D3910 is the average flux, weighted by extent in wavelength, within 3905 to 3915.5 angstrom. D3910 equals 25.4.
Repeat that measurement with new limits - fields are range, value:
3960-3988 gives 25.9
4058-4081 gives 22.2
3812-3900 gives 29.2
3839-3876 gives 31.4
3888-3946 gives 24.7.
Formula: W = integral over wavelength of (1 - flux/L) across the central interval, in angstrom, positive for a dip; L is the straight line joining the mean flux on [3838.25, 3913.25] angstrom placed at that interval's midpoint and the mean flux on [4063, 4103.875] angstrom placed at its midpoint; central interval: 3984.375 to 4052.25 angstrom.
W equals 7.11 angstrom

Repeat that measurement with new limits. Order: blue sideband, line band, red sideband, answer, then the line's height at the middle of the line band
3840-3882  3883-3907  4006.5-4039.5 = 0.8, 29.3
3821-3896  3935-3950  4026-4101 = 2.6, 26.6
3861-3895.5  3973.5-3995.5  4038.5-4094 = 2.7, 27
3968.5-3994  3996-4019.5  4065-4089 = 1.3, 23.7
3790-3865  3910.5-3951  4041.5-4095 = 2.7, 24.7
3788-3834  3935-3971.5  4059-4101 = 0.2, 24.4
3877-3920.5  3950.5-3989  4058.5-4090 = 0.2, 25.2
